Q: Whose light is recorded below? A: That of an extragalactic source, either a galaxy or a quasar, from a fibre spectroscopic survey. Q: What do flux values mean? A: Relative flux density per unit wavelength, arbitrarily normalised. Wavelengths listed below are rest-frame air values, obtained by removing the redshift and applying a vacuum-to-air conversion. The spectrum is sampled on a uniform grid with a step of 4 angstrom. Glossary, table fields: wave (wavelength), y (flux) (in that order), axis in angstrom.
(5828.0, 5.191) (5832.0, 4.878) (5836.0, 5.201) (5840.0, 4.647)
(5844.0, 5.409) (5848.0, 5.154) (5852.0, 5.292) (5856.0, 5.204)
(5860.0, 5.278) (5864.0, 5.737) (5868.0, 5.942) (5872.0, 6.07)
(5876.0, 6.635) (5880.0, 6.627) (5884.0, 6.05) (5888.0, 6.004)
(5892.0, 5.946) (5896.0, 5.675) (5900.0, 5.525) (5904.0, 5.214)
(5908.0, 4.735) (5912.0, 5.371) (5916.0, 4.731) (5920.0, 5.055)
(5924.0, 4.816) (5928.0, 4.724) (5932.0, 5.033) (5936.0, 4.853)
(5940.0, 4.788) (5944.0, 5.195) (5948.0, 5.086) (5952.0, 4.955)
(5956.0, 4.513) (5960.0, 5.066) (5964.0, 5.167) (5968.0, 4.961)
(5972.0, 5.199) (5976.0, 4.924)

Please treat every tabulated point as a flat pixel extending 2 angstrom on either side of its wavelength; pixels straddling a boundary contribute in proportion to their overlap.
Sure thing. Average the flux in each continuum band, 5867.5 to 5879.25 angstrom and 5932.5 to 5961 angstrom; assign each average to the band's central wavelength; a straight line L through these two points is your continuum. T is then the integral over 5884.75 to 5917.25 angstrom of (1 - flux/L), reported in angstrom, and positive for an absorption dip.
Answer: 1.9 angstrom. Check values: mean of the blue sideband 6.29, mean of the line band 5.44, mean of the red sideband 4.92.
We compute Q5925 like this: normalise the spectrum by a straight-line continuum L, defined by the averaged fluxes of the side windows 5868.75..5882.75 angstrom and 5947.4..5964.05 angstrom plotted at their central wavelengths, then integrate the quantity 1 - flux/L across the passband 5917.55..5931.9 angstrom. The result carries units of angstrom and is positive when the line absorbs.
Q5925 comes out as 1.6 angstrom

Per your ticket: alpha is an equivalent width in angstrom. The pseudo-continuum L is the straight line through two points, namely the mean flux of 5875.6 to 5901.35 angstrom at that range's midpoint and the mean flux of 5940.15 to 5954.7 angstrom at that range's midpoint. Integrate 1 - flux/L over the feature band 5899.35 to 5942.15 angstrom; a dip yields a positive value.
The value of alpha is 4.0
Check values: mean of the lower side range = 6.04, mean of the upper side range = 5.01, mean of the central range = 4.97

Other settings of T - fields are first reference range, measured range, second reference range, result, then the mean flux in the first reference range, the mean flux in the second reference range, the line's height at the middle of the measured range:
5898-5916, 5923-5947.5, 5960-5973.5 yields 1.0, 5.16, 5.1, 5.13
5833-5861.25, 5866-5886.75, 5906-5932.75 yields -4.9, 5.16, 4.92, 5.06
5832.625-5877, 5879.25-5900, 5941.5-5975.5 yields -2.6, 5.46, 5.01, 5.31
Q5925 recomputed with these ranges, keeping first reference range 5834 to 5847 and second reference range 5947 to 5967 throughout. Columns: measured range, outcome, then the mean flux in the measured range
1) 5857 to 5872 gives -1.8 angstrom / 5.68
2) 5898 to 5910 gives -0.3 angstrom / 5.16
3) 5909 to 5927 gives 0.1 angstrom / 4.96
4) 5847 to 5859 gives -0.4 angstrom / 5.23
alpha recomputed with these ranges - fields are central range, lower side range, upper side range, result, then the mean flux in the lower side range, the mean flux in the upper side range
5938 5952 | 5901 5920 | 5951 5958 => -0.7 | 5.04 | 4.7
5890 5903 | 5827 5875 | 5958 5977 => -1.1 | 5.36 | 5.07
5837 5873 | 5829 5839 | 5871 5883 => 2.0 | 5.02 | 6.44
